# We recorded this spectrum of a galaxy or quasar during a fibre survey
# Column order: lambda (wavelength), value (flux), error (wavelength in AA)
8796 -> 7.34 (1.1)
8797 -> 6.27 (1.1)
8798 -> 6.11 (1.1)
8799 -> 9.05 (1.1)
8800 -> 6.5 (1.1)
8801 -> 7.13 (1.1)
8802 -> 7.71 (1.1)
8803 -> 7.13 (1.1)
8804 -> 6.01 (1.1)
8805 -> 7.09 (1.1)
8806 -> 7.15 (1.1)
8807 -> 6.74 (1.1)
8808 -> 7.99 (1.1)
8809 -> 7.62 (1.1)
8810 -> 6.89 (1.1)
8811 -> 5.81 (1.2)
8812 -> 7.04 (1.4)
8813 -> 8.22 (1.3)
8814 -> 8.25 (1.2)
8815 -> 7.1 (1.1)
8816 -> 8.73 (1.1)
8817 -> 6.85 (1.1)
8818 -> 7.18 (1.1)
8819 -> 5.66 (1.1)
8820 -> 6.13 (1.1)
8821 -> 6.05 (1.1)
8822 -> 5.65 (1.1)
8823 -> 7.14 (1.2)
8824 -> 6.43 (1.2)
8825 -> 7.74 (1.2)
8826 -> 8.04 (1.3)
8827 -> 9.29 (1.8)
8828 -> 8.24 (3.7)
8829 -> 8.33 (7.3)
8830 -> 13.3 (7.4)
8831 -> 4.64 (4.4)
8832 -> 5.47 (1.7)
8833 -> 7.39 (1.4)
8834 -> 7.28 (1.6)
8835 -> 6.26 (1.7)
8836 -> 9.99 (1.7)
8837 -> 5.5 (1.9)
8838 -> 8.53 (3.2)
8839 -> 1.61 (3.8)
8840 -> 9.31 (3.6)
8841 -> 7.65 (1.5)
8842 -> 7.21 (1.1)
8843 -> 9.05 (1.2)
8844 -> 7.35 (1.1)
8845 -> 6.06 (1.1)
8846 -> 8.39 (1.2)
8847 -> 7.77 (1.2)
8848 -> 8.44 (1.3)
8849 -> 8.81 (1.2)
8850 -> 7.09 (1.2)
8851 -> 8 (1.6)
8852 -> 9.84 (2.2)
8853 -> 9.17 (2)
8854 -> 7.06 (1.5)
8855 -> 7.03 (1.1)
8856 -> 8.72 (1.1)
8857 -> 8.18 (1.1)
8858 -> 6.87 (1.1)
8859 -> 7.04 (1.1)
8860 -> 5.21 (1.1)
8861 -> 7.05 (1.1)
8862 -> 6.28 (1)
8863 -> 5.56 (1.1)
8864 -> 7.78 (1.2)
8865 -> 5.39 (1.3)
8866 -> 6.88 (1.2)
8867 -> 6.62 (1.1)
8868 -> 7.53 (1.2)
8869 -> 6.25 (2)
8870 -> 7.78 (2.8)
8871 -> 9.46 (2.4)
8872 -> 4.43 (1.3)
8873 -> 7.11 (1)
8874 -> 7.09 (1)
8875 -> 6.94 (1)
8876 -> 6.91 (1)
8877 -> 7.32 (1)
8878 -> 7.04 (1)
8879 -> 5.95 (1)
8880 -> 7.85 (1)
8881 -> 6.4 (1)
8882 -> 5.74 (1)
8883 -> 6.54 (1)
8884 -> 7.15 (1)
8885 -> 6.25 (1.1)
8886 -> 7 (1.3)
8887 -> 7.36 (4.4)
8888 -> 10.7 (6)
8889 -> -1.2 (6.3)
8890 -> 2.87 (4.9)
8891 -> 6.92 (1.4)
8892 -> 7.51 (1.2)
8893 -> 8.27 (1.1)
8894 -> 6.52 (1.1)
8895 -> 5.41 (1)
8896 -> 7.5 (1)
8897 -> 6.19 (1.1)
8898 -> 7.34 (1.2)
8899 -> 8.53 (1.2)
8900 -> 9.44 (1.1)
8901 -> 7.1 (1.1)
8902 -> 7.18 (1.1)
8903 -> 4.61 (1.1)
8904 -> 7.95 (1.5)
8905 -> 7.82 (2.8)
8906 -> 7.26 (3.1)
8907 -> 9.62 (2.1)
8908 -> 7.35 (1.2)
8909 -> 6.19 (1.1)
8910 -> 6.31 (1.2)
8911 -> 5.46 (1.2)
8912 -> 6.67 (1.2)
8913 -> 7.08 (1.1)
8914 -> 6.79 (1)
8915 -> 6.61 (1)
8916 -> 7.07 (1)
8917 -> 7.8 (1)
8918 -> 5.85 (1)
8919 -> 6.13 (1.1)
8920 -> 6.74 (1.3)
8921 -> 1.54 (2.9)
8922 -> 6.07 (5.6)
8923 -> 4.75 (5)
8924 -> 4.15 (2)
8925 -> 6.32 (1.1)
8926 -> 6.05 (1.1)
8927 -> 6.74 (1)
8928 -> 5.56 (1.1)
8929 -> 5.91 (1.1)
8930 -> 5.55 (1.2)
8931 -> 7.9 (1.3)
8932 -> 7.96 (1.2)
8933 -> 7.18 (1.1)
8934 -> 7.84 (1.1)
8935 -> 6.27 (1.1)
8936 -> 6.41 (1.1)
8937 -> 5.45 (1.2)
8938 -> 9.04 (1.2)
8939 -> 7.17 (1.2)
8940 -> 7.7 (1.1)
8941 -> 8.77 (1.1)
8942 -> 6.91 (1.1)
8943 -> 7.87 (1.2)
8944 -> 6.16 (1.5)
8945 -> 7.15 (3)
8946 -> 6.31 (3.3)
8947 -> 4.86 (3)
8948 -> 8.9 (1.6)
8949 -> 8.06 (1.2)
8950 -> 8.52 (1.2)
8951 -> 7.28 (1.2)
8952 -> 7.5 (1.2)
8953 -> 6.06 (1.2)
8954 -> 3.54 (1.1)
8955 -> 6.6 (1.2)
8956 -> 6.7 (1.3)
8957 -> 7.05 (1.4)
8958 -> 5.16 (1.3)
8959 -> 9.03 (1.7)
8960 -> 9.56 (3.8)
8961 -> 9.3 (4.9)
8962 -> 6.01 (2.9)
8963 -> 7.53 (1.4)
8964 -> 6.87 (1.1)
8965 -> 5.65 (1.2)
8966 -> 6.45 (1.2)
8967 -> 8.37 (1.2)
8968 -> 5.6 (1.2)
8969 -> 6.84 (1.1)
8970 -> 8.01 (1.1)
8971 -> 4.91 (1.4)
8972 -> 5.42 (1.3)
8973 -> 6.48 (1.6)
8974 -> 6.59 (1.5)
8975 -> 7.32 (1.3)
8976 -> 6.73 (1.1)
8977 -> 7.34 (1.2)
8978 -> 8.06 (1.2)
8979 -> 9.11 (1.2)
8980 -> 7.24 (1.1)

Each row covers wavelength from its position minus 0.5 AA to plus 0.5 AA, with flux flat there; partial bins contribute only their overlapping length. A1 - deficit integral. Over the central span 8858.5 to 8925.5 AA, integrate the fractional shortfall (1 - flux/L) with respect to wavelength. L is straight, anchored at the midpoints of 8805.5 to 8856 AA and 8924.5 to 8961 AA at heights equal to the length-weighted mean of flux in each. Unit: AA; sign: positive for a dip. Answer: 5.68 AA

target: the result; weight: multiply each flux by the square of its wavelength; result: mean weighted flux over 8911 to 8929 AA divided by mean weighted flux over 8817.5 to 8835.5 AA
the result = 0.8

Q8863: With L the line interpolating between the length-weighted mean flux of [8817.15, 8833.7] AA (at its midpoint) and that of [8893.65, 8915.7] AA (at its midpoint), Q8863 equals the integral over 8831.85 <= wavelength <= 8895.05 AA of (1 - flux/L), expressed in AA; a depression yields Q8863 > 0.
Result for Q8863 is 1.5 AA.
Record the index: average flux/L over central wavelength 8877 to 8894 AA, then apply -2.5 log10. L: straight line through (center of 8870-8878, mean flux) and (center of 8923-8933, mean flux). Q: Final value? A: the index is 0.077 mag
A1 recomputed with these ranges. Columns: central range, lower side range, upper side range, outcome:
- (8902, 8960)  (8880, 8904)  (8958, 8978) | 1.02 AA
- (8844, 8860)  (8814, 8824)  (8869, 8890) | -2.68 AA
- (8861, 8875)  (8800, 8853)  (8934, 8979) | 0.93 AA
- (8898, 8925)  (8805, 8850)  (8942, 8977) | 1.71 AA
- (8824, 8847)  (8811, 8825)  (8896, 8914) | -1.85 AA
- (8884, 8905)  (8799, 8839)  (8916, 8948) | 0.10 AA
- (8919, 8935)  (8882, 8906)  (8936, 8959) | 1.99 AA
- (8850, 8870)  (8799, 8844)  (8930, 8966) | 0.09 AA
